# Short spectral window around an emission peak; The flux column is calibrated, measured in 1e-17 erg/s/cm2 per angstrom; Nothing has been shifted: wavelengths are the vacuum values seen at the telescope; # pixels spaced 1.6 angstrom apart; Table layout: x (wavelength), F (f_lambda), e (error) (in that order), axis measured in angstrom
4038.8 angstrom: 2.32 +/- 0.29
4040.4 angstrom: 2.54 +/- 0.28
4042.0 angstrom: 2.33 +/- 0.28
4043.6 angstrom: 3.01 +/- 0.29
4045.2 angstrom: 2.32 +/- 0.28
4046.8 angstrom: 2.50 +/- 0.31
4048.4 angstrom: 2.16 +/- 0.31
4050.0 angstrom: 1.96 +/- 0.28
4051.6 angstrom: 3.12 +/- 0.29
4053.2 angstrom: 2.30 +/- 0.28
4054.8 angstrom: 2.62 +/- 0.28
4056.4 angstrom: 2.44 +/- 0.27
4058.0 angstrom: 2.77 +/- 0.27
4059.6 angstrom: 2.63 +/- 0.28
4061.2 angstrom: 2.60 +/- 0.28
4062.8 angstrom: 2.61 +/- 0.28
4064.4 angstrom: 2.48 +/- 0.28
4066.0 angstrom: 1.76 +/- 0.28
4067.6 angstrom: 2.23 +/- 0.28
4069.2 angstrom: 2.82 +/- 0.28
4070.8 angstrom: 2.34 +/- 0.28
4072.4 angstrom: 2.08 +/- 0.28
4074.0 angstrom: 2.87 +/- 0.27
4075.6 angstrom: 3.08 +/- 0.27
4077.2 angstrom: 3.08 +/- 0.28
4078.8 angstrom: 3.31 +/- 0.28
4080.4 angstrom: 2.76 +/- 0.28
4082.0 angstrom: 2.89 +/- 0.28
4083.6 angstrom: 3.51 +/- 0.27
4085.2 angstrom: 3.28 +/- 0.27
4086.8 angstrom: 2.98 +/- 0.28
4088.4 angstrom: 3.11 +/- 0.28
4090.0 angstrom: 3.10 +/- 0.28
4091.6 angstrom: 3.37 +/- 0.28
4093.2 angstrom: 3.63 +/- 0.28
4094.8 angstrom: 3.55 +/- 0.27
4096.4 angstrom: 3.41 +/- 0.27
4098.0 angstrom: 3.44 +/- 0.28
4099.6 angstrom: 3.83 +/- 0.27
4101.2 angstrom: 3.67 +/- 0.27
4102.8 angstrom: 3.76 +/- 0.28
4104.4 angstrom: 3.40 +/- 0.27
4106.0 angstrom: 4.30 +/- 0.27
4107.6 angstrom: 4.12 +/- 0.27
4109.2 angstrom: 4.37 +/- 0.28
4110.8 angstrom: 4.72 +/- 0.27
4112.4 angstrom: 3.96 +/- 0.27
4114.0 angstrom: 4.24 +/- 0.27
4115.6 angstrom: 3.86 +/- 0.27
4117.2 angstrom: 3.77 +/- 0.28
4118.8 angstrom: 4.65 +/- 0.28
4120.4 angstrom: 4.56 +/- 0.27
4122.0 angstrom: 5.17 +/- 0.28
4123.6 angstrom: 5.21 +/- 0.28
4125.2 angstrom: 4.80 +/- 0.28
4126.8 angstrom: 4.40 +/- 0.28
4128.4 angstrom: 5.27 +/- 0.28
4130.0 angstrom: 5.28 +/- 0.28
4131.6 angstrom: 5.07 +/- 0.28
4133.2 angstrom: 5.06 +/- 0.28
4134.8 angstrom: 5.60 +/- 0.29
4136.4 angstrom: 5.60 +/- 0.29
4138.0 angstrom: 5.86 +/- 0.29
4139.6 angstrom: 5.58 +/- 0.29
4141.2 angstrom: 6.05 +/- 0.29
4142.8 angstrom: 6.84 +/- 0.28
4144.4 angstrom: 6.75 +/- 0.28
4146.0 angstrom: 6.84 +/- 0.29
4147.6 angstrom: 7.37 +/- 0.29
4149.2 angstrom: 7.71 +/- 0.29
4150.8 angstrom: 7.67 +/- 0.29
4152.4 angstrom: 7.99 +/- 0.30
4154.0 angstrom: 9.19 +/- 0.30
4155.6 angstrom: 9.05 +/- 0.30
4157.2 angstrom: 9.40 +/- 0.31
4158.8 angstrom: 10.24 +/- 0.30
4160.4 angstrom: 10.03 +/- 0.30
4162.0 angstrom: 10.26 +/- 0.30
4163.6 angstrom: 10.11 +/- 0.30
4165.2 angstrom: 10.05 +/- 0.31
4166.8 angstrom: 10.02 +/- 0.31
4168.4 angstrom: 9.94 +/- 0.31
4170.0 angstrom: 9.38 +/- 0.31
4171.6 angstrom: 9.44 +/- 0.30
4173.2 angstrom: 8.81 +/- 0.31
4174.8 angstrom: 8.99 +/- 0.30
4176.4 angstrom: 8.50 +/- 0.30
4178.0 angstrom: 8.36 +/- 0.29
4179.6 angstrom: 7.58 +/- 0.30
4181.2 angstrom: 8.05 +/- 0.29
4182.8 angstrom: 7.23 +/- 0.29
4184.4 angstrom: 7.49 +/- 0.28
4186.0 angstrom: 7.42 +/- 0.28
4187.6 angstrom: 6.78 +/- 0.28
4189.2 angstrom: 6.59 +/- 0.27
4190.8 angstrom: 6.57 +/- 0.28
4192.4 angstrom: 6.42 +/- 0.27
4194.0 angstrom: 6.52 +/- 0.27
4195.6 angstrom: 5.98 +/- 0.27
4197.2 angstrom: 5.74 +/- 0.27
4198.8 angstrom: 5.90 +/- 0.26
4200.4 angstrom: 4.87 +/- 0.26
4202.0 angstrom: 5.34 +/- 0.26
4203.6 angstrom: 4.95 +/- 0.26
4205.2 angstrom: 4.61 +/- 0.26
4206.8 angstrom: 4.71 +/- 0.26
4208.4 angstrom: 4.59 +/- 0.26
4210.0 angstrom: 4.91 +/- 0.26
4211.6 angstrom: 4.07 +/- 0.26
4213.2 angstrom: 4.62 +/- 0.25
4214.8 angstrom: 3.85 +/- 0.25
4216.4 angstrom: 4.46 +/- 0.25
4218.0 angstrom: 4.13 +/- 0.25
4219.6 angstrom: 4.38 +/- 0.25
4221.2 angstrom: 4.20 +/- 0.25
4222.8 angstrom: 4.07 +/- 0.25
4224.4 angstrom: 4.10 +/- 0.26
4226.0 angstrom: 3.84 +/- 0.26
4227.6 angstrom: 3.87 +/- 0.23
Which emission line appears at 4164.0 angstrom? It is C IV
